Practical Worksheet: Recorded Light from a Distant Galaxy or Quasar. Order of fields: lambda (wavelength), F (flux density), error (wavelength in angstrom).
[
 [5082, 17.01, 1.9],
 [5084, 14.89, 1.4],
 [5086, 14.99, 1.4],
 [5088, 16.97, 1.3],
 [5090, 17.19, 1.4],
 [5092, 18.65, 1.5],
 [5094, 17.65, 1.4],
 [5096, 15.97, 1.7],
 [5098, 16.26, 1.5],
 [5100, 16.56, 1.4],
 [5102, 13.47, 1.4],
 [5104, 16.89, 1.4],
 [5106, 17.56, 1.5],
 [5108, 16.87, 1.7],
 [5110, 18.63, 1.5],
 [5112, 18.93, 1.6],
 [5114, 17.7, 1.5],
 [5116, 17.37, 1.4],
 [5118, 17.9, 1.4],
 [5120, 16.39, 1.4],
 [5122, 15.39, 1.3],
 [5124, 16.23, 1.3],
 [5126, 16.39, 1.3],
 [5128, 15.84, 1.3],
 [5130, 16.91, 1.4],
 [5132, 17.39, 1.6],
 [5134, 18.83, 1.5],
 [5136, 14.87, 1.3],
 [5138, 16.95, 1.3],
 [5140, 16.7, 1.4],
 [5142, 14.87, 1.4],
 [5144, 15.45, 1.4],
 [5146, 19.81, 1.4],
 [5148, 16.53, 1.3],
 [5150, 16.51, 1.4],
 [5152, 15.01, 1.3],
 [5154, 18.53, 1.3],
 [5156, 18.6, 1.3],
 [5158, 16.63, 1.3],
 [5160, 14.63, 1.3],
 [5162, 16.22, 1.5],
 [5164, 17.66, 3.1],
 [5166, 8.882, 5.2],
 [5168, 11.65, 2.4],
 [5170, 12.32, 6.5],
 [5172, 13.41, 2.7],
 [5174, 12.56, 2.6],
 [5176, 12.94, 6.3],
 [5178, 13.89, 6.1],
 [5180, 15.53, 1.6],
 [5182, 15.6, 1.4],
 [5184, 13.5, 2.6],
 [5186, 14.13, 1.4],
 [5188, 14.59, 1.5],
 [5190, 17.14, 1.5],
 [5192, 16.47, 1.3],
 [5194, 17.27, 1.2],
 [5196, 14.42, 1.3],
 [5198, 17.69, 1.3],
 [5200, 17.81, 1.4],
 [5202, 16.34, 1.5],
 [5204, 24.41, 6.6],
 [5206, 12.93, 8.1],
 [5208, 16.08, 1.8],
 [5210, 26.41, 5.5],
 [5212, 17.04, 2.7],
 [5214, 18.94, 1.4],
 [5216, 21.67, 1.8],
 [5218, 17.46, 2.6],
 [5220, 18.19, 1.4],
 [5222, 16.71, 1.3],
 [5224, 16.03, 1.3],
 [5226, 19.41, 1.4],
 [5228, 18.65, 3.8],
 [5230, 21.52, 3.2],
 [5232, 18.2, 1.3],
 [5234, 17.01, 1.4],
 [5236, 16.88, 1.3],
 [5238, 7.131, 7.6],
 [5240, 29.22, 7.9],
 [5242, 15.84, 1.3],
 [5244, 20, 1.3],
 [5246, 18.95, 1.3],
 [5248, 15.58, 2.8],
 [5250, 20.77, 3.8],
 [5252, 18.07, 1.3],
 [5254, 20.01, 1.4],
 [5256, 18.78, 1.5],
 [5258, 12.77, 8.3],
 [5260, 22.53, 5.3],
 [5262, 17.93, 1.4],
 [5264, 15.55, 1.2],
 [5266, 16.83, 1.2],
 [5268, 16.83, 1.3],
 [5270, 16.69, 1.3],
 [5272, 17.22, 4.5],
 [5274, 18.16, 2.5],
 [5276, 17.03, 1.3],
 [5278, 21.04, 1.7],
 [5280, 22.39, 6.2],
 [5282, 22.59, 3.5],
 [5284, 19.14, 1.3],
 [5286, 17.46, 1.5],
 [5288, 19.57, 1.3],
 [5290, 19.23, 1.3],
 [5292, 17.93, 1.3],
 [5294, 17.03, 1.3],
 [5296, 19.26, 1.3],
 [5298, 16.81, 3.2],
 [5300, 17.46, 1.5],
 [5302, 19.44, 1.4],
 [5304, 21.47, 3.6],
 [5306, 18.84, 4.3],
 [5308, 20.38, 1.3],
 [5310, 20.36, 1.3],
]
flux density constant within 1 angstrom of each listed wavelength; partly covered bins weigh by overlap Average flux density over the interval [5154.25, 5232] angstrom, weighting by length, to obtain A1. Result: 16.5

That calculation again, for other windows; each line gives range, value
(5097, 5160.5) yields 16.8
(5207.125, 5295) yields 18.5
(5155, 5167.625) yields 15.2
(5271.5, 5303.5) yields 18.9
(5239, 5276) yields 18.4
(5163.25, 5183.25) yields 13.4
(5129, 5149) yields 16.8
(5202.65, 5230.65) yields 18.9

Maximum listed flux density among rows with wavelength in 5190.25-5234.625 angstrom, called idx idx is 26.41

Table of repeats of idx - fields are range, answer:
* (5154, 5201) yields 18.6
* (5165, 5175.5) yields 13.41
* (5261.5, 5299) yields 22.59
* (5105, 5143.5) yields 18.93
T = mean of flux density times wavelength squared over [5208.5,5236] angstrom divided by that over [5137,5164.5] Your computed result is 1.2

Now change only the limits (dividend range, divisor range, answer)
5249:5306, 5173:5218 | 1.15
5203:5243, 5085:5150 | 1.15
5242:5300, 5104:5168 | 1.17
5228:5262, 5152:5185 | 1.30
